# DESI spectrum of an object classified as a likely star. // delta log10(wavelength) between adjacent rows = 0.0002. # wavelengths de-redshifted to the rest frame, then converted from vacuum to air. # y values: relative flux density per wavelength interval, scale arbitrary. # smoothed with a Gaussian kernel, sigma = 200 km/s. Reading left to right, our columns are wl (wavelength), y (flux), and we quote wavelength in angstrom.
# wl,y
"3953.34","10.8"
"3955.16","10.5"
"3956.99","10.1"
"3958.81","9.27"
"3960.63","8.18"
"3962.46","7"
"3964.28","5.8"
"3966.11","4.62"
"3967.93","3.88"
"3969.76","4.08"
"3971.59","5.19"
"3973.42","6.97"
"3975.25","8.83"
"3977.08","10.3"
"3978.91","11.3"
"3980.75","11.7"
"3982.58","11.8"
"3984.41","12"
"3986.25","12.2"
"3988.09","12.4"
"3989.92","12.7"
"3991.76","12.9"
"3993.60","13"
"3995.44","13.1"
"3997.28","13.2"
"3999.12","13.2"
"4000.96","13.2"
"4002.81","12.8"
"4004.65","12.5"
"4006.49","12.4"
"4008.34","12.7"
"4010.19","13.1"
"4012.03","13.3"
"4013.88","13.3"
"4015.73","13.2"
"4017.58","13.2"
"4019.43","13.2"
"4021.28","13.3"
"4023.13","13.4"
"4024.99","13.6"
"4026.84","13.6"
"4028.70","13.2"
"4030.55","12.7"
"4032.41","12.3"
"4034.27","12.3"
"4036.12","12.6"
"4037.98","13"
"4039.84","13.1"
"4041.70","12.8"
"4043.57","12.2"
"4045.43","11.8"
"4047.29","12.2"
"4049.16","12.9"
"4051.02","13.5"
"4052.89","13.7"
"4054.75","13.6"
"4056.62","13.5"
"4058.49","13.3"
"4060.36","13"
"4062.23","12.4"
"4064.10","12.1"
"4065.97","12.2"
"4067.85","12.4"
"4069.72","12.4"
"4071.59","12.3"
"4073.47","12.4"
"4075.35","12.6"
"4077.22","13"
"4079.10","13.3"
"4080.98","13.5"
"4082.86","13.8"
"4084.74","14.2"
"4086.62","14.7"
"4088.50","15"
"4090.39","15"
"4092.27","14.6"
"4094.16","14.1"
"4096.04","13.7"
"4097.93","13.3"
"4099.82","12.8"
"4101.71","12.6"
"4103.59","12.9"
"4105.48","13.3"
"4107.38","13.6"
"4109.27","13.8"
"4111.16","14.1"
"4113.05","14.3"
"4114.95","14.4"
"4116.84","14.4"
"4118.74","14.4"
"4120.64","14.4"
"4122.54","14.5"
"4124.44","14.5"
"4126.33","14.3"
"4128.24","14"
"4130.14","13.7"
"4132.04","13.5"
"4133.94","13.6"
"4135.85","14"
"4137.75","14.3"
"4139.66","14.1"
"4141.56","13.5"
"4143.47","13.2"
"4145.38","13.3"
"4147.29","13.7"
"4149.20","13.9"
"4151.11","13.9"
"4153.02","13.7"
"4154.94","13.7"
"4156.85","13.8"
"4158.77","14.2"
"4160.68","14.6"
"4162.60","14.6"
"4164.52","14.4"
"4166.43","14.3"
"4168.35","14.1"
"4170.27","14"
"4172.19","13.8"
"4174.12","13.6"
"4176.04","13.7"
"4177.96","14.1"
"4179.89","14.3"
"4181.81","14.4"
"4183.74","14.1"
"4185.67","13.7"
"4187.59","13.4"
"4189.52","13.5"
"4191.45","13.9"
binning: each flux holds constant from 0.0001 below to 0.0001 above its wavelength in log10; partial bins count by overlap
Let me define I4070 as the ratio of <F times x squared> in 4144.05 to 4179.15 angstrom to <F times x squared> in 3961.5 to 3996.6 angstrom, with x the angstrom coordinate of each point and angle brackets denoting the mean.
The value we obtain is 1.61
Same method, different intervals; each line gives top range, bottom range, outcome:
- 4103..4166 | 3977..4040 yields 1.16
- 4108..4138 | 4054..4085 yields 1.12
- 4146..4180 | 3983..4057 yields 1.16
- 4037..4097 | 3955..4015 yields 1.30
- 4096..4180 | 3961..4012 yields 1.42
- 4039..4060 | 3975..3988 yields 1.18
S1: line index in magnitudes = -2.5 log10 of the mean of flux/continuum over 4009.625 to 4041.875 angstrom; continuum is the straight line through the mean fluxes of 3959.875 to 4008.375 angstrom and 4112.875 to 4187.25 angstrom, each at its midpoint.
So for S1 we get -0.17 mag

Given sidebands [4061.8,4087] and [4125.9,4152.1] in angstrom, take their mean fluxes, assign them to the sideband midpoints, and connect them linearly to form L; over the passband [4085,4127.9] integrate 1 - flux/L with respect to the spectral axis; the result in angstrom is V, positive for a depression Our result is -2.2 angstrom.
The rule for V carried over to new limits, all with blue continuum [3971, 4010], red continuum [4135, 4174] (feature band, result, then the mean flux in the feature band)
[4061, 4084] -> 0.2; 12.7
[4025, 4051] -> -0.8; 12.7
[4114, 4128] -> -0.9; 14.4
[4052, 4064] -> -0.5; 13.2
